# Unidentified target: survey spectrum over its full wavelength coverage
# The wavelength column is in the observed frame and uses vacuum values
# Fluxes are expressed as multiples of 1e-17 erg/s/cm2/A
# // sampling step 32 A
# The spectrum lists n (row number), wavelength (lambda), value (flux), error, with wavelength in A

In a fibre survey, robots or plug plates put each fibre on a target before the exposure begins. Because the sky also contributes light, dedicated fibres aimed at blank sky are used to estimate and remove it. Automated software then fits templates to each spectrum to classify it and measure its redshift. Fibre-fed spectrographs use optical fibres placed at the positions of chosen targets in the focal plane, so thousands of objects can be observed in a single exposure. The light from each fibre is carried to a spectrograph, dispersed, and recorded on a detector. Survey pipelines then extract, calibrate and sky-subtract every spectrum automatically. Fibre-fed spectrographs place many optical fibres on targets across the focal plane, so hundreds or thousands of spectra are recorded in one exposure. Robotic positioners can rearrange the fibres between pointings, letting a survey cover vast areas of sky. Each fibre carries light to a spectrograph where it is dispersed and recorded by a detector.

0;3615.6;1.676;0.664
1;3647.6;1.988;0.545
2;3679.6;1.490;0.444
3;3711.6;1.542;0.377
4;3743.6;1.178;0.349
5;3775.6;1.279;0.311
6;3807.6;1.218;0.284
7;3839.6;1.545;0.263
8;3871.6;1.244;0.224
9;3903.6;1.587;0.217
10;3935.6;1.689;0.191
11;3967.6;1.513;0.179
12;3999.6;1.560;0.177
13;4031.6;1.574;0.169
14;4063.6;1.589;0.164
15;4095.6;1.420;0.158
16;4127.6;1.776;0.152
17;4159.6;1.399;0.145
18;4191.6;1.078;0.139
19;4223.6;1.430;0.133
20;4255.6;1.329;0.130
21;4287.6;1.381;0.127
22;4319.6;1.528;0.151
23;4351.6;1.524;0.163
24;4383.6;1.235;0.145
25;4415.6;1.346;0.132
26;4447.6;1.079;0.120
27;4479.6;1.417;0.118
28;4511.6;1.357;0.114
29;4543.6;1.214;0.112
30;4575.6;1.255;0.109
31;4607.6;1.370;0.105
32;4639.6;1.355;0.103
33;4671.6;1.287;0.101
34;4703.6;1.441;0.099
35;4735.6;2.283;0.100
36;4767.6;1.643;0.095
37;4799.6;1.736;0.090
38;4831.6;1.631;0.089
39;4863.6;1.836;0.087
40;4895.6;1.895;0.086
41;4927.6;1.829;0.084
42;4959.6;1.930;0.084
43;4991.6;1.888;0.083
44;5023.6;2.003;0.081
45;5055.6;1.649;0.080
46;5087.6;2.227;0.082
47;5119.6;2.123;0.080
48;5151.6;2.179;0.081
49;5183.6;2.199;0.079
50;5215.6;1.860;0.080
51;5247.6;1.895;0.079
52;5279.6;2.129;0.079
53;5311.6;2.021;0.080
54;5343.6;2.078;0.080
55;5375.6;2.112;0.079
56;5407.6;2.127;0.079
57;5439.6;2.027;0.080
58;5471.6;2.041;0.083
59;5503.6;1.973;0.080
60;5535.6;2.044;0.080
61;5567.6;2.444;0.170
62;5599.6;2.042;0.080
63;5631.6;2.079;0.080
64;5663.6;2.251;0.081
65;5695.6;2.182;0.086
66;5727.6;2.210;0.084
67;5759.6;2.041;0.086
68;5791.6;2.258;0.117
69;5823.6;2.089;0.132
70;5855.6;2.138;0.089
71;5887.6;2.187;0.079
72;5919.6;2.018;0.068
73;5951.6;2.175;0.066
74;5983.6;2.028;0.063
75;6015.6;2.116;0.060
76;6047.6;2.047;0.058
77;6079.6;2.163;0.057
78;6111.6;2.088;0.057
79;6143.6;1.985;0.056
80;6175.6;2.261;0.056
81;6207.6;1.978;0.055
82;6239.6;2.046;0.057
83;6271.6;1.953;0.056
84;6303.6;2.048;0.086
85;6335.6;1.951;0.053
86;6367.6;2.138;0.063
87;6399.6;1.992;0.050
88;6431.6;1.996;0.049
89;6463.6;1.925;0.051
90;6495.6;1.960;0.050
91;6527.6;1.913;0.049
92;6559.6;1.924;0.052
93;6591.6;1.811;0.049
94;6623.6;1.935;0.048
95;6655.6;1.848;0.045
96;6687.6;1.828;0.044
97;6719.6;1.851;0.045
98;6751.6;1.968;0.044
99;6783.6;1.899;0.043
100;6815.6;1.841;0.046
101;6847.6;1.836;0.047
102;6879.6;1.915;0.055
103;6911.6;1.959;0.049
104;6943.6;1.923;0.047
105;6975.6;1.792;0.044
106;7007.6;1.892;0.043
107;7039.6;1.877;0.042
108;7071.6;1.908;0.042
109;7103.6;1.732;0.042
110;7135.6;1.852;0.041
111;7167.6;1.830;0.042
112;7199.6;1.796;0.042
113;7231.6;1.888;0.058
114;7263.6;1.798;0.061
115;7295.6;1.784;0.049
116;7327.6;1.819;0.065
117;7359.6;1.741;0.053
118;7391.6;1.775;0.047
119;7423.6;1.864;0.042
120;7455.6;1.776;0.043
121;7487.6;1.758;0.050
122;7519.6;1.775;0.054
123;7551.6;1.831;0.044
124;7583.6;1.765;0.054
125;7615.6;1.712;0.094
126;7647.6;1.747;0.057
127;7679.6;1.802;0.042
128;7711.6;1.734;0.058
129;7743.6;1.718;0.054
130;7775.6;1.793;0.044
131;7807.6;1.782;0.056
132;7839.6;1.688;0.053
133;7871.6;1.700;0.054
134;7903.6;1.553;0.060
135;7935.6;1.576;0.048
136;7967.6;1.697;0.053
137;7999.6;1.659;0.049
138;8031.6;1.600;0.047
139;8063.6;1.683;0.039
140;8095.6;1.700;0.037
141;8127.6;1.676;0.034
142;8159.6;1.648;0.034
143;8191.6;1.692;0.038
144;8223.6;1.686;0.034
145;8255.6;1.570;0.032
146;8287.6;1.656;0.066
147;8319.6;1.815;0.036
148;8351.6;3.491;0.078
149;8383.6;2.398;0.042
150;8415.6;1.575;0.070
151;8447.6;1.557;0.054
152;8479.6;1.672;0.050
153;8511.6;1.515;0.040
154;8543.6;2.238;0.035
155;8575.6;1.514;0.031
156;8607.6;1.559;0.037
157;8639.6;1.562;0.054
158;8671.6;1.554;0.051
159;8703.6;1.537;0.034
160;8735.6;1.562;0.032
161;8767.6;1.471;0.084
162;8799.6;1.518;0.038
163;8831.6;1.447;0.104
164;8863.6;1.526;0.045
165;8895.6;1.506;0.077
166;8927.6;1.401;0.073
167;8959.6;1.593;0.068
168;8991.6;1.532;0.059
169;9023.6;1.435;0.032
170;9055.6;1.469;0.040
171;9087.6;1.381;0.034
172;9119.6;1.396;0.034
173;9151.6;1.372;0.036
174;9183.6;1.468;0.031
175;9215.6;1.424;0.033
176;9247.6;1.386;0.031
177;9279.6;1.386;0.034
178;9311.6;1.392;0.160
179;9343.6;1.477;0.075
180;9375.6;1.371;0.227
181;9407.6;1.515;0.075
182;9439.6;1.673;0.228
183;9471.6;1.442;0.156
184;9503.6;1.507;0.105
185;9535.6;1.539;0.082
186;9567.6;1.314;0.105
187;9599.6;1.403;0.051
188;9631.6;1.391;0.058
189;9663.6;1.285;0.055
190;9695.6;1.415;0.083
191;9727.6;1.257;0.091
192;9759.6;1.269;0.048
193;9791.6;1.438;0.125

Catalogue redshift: 0.27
